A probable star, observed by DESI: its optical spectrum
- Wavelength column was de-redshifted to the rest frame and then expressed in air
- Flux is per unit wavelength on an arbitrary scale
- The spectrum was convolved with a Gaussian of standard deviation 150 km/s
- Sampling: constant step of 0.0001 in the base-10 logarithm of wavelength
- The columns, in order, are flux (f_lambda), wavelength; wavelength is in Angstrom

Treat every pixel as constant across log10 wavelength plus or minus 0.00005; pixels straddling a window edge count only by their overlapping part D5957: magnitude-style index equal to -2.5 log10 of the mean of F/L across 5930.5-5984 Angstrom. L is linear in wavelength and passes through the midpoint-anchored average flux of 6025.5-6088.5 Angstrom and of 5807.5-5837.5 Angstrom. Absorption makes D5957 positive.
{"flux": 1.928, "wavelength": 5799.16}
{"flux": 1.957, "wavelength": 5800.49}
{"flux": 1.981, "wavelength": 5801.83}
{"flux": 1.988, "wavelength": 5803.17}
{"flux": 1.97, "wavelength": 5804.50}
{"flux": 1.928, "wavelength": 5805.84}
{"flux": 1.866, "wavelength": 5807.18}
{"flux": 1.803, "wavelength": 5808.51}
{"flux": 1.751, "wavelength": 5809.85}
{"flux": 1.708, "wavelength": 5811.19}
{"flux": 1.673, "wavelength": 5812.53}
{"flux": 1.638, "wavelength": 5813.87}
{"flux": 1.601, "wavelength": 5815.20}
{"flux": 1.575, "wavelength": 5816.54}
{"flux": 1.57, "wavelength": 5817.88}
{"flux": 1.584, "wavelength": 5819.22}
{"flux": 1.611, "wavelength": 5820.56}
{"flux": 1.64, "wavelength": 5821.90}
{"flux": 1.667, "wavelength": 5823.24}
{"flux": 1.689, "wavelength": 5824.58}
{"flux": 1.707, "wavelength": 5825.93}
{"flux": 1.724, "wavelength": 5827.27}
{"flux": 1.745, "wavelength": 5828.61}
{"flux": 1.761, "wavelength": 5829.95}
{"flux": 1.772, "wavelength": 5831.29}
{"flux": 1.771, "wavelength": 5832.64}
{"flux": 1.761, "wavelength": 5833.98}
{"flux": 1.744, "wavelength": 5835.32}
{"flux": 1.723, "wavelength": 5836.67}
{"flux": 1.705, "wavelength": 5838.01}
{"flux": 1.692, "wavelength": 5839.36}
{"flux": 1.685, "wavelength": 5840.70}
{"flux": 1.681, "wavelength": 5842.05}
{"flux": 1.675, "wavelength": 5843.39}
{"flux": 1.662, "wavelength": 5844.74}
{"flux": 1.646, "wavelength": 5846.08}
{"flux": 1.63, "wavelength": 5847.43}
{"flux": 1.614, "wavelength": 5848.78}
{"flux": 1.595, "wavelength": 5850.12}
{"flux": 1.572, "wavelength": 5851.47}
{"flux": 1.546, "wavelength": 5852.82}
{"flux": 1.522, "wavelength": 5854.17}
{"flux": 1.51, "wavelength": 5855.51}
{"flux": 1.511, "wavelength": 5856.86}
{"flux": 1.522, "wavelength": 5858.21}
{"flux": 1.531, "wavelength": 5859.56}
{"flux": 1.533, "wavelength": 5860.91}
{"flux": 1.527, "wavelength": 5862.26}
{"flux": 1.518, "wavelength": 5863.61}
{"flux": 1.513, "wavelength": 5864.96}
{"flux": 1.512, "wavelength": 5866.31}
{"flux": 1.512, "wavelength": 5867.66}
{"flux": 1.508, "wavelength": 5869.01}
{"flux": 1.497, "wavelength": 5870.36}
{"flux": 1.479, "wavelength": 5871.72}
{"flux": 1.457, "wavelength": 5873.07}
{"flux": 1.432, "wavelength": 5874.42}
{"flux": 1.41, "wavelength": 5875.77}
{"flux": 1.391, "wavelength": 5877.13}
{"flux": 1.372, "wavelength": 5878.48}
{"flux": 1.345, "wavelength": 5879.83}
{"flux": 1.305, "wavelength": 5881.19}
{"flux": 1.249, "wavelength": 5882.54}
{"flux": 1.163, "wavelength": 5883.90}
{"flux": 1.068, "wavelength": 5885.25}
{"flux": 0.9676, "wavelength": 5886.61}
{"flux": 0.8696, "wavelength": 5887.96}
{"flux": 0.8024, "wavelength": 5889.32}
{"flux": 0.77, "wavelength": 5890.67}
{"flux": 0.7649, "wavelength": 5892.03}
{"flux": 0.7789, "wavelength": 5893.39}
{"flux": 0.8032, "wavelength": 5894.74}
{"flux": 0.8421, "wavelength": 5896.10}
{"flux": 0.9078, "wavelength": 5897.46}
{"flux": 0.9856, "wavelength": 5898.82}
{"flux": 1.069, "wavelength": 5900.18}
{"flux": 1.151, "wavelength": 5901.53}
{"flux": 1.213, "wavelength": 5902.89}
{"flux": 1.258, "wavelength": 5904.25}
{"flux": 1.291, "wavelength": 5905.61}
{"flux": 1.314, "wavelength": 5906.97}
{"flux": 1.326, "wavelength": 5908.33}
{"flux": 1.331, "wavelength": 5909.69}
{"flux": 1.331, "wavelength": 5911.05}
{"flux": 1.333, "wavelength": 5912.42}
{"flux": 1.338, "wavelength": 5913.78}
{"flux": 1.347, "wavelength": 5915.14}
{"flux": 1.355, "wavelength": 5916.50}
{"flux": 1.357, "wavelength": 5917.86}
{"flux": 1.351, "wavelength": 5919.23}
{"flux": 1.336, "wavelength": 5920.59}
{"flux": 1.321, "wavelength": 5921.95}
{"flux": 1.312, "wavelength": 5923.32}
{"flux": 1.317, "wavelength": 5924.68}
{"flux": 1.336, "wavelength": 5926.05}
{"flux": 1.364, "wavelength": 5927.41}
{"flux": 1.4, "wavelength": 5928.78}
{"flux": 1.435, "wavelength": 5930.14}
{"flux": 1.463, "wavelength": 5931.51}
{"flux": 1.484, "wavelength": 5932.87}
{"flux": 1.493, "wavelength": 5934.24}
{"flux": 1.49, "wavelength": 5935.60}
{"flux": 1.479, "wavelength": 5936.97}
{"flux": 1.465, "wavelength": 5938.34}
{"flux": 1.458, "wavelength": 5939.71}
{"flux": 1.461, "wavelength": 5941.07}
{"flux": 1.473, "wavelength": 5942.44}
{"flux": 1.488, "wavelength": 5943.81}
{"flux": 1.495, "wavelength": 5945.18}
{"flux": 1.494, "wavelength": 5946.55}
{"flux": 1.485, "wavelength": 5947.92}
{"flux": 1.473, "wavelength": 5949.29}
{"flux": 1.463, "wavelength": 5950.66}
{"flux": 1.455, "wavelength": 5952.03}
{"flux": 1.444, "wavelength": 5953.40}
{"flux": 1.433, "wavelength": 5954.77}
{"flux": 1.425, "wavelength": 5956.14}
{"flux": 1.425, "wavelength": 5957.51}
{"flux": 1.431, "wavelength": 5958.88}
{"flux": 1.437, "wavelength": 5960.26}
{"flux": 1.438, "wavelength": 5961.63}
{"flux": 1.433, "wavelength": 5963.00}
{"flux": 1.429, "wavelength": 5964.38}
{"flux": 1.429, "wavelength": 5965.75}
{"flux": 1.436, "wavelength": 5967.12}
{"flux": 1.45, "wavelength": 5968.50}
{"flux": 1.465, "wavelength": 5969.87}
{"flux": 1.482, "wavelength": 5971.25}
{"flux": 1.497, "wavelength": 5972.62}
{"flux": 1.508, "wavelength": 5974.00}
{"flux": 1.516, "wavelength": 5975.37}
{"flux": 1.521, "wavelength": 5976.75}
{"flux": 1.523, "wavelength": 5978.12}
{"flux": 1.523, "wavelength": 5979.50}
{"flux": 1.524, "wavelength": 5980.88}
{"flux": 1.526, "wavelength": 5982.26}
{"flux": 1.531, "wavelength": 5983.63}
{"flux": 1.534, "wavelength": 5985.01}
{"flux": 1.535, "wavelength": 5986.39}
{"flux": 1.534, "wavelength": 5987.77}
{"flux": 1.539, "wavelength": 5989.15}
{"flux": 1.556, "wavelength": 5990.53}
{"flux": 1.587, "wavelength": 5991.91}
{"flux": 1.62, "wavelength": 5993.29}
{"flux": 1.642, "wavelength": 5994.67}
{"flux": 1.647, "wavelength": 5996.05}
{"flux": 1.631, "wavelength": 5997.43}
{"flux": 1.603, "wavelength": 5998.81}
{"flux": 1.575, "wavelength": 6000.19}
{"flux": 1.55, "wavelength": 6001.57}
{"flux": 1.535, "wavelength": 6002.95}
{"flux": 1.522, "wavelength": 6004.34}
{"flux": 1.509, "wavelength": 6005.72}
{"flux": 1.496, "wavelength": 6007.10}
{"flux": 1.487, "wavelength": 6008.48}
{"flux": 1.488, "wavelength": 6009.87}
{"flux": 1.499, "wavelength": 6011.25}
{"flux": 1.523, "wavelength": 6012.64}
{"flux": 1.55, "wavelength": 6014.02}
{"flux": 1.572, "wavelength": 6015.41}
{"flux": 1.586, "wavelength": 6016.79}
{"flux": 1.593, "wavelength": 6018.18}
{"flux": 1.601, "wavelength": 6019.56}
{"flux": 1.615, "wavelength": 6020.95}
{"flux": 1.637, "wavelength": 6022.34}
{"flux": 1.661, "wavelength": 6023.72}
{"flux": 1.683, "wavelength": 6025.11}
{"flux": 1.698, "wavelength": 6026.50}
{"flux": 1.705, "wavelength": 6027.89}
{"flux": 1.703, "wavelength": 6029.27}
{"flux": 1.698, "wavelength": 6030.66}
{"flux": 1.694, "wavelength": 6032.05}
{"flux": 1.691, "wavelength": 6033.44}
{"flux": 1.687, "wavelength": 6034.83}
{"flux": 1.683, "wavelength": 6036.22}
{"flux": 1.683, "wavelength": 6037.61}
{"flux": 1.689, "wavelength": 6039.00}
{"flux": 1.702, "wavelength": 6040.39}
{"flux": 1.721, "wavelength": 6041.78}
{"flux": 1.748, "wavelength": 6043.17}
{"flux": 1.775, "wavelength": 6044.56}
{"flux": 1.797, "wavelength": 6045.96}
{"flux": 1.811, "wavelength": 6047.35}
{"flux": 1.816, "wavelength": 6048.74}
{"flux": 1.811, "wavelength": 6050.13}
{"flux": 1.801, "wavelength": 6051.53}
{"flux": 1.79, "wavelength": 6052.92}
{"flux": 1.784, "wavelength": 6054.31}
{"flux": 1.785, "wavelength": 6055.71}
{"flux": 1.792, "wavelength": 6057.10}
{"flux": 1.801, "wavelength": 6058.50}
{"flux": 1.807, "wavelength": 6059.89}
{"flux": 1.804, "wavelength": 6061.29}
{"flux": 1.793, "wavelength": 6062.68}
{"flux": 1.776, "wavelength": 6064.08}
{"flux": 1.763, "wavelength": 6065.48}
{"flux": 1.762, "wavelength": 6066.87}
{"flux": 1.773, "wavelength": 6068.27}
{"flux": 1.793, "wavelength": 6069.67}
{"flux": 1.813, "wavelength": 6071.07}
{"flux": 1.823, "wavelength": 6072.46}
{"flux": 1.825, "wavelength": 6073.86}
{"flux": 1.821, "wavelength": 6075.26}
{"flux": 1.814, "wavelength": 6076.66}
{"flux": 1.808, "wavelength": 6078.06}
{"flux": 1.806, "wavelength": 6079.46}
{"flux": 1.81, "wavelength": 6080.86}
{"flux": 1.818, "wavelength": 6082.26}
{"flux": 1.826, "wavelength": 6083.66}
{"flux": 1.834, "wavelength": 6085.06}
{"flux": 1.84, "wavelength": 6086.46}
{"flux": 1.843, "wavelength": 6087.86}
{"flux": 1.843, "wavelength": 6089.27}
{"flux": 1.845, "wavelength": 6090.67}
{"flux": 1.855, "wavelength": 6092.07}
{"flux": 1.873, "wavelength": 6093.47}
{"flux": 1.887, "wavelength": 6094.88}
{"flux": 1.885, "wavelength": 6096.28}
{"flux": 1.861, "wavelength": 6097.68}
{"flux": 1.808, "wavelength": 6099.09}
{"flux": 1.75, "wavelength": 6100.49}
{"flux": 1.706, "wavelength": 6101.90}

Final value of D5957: 0.18 mag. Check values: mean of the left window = 1.69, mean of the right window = 1.77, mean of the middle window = 1.47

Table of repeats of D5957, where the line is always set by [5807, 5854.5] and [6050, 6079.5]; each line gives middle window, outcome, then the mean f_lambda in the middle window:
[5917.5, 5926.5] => 0.28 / 1.33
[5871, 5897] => 0.46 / 1.12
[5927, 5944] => 0.18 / 1.46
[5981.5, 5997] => 0.12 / 1.57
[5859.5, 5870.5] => 0.12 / 1.52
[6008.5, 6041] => 0.09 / 1.63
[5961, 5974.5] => 0.20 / 1.46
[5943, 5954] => 0.18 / 1.47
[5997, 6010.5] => 0.15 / 1.54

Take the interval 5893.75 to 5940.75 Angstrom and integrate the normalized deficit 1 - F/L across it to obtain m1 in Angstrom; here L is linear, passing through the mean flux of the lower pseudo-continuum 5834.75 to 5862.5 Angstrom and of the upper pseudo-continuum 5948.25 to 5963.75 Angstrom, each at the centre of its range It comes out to 6.5 Angstrom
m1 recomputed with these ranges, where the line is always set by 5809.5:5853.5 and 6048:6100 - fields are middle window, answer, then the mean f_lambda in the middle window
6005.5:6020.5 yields 2.0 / 1.54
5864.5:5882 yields 2.6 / 1.44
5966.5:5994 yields 3.7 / 1.52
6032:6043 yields 0.6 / 1.7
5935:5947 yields 1.8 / 1.48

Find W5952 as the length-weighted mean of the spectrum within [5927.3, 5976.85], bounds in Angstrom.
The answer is 1.46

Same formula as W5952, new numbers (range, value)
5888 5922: 1.14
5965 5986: 1.5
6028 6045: 1.71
